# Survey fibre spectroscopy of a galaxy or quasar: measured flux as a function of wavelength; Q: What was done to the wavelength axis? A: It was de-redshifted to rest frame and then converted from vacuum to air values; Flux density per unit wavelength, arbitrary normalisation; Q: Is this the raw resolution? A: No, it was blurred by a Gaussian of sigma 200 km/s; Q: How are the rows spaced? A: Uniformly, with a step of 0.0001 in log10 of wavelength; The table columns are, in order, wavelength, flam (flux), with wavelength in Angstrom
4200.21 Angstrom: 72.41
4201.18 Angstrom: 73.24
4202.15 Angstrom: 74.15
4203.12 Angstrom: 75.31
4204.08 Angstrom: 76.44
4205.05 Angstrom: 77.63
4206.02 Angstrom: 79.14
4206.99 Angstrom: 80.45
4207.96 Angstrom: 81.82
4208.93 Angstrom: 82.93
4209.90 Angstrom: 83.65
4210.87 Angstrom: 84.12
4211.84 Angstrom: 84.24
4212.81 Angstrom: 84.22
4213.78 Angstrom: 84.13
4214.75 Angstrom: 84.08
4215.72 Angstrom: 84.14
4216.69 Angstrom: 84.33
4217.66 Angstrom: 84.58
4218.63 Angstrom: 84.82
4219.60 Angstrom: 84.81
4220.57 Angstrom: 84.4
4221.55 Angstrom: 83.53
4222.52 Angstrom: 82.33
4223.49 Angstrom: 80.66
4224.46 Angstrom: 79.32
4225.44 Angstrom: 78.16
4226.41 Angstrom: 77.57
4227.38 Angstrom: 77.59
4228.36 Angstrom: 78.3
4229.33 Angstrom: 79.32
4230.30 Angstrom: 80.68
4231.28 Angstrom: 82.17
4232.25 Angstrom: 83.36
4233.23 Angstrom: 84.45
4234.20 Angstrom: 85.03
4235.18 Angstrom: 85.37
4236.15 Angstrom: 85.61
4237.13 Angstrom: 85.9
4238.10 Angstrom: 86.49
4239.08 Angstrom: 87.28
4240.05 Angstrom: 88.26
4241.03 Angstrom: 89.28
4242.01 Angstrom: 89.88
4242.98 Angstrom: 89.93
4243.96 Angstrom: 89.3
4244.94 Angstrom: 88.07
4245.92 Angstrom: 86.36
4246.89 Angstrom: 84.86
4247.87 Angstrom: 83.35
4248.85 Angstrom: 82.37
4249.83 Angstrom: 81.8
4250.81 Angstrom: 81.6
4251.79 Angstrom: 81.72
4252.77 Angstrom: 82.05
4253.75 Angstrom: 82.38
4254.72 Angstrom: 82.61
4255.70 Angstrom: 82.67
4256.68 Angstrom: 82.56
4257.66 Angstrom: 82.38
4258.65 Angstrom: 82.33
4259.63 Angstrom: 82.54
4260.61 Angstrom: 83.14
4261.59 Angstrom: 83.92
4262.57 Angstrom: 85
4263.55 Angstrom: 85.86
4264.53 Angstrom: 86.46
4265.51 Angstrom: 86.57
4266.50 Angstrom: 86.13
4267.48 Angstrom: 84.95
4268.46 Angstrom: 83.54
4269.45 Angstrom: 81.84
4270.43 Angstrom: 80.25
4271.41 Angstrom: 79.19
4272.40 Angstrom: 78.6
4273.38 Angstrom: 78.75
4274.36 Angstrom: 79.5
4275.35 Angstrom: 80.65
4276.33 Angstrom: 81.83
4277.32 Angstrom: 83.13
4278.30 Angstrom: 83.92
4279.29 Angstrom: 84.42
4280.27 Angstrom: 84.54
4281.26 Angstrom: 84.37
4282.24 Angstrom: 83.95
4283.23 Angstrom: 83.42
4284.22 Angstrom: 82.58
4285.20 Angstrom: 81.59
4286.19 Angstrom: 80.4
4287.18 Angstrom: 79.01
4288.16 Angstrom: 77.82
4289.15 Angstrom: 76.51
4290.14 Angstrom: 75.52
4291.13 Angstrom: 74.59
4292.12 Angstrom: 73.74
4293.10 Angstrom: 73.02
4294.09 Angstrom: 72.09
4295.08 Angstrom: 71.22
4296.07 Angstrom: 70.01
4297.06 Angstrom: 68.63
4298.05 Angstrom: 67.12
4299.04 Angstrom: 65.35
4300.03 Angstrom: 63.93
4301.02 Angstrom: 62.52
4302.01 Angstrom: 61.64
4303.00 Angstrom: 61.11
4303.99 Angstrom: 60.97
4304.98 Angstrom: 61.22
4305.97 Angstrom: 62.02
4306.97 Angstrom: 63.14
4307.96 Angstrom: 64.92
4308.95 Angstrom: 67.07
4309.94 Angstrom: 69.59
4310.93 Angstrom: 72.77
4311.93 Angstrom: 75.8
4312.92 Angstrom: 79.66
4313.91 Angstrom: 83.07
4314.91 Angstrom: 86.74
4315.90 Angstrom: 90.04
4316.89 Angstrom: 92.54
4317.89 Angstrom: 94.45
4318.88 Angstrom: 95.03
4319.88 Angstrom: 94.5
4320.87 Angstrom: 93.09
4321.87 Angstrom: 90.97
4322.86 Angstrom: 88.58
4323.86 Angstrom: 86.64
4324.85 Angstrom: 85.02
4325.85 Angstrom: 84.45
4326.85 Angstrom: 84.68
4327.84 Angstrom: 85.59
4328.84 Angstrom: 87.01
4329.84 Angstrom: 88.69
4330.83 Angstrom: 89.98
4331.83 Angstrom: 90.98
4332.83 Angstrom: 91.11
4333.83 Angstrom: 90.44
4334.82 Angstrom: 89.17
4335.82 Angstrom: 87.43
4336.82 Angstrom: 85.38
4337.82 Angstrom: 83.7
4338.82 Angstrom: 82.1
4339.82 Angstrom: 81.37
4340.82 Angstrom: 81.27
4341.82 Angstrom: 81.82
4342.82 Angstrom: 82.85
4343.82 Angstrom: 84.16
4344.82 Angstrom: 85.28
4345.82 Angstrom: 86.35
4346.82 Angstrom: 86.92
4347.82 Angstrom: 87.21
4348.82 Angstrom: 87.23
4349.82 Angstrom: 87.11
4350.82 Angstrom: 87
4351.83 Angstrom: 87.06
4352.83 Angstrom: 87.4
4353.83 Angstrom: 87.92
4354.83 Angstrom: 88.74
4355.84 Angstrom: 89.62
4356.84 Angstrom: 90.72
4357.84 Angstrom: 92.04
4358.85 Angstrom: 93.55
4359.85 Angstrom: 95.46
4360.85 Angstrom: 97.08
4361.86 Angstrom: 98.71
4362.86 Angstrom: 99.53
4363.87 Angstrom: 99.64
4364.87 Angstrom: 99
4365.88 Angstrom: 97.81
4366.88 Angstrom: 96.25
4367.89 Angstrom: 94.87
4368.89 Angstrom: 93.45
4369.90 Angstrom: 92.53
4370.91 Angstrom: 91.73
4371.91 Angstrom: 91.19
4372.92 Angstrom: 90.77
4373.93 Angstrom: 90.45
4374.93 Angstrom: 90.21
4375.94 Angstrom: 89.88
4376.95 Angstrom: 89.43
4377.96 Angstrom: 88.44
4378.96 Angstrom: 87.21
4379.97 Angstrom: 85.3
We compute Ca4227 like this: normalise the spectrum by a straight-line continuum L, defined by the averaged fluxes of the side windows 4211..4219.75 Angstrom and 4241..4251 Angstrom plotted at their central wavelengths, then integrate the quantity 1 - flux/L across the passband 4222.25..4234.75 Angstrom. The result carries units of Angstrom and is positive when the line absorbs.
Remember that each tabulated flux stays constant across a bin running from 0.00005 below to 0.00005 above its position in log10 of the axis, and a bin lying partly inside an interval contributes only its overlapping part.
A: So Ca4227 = 0.6 Angstrom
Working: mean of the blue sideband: 84.4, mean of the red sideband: 86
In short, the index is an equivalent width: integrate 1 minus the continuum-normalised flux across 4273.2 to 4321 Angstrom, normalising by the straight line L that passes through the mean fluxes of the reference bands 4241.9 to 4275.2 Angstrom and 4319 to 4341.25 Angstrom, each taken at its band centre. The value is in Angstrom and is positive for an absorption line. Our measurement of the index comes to 5.1 Angstrom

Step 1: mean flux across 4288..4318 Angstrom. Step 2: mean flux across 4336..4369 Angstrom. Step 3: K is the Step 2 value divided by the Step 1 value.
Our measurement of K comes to 1.25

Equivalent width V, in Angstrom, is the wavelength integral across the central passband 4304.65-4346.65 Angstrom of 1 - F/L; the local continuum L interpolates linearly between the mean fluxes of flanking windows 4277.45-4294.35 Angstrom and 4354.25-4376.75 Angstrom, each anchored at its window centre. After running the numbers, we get 1.6 Angstrom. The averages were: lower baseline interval 79.7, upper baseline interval 93.7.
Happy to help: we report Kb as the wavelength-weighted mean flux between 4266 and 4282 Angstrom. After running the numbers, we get 82.3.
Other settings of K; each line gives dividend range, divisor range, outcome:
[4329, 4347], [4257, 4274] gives 1.04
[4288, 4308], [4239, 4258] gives 0.80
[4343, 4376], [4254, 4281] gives 1.10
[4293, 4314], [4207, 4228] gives 0.82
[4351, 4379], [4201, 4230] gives 1.14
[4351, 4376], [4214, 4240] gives 1.12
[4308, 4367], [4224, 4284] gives 1.05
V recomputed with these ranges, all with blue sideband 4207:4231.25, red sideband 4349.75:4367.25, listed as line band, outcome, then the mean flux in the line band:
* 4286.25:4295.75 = 1.4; 75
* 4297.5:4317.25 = 4.2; 70.4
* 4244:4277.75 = 1.0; 83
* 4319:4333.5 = 0.3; 88.8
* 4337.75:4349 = 1.0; 84.1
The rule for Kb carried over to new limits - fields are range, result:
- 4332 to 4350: 85.7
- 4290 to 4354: 80.3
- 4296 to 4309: 64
